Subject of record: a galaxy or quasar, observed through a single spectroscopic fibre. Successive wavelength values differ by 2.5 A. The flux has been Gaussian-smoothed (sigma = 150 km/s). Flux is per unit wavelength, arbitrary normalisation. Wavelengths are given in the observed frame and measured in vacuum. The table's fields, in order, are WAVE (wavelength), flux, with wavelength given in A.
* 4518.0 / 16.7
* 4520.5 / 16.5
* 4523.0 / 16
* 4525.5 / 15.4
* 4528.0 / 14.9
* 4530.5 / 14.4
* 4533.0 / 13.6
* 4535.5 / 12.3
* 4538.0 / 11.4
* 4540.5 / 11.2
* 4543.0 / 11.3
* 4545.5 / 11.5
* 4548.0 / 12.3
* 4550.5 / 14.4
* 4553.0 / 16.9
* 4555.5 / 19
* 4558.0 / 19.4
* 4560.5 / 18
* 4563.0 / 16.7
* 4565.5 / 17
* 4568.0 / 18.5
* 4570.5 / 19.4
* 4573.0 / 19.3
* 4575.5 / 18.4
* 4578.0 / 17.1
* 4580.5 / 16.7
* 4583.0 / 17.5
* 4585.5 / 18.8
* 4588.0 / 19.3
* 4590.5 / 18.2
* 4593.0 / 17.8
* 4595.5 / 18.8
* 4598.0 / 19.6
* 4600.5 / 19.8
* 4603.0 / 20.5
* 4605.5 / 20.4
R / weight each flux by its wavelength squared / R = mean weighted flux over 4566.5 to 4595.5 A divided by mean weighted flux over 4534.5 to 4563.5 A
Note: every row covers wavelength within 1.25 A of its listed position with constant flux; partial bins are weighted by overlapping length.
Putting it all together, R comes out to 1.3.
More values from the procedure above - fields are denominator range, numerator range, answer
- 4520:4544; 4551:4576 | 1.35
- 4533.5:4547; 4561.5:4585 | 1.55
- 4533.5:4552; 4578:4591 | 1.50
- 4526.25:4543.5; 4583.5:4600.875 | 1.50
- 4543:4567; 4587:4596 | 1.18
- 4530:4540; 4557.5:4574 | 1.46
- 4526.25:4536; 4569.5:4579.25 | 1.35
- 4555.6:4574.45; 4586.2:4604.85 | 1.06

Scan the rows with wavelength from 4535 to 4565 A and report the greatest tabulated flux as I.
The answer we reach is 19.4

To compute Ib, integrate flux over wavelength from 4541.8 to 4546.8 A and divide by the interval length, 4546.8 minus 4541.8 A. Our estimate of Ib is 11.4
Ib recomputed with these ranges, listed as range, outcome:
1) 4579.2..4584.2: 17.1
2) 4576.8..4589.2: 17.9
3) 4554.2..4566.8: 18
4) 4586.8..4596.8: 18.5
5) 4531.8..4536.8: 12.9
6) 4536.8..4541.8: 11.3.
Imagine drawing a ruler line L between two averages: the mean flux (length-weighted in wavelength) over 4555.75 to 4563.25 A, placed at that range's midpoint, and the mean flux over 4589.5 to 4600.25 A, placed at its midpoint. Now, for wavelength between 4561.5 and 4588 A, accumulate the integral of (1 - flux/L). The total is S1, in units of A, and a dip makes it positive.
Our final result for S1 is 0.7 A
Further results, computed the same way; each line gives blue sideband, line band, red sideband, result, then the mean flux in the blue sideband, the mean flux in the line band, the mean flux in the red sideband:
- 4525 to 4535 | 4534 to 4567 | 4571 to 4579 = 3.2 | 14.3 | 14.7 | 18.4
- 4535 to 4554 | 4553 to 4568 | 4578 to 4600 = -3.4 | 12.6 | 18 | 18.3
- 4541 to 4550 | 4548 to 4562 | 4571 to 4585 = -3.4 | 11.9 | 17.1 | 17.9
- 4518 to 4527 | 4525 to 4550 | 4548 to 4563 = 5.6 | 16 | 12.8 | 17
